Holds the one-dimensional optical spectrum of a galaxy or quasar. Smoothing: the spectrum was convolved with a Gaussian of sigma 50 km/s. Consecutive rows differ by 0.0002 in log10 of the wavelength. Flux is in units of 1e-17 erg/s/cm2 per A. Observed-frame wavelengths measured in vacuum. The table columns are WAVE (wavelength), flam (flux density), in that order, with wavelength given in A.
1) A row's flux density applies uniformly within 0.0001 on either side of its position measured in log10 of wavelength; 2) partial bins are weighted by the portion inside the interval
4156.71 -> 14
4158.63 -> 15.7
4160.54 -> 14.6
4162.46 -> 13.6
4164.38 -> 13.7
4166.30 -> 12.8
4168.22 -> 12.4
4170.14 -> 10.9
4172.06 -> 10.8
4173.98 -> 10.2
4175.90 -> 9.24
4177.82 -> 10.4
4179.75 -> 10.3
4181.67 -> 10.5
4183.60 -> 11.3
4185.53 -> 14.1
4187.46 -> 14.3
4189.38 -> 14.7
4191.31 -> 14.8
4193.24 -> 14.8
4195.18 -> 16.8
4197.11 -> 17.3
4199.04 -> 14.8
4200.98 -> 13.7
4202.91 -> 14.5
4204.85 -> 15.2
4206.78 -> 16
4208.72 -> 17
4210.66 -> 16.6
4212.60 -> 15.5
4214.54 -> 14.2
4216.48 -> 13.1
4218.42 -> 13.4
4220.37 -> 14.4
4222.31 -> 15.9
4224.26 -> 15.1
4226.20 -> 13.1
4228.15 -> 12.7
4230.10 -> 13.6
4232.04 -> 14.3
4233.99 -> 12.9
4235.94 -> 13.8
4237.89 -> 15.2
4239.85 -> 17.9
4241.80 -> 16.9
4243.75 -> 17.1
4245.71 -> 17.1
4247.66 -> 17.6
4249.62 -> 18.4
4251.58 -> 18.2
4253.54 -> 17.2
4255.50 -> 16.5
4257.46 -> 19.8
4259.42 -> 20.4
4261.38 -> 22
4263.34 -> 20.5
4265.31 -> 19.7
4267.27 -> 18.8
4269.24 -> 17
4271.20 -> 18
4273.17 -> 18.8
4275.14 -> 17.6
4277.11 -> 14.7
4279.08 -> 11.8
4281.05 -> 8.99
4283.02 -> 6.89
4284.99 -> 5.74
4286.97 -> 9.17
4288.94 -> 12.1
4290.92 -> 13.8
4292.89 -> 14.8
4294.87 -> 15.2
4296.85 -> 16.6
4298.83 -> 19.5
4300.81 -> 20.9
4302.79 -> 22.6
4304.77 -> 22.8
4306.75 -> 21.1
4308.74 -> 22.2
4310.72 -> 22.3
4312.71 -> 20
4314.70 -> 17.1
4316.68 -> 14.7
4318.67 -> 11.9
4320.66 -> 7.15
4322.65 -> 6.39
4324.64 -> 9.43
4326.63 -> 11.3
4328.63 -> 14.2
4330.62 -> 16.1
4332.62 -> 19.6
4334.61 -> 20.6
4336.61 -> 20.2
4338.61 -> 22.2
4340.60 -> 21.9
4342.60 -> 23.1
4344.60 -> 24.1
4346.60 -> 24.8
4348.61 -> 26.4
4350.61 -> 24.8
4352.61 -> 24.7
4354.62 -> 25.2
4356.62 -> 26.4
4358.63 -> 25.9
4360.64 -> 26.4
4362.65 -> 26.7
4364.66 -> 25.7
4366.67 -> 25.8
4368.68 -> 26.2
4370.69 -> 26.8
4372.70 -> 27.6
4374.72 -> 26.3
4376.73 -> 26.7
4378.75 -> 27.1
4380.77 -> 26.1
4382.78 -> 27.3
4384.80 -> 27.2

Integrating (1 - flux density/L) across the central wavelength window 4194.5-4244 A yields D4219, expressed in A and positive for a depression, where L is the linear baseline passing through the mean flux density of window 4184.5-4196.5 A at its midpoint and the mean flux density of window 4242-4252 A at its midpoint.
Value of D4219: 3.9 A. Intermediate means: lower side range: 15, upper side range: 17.6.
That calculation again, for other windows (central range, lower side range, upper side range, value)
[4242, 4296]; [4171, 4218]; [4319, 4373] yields 4.5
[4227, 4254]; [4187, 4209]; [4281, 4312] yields -0.3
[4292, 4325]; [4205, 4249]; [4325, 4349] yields 3.1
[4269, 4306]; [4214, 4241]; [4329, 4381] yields 7.7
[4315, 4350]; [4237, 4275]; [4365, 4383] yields 9.5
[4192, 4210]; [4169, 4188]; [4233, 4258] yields -3.5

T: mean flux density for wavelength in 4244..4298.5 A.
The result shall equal 15.9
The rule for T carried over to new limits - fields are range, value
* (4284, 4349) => 17.2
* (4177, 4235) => 14.2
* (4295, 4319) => 19.4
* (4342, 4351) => 24.7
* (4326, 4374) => 23.3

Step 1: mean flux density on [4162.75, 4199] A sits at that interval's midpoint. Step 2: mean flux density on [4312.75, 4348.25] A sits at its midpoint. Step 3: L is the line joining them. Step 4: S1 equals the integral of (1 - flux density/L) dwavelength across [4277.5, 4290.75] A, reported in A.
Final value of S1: 5.1 A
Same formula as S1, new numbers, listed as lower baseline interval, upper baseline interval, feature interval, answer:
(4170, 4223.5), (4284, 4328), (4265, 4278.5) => -2.46 A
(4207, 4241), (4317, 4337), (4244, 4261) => -4.61 A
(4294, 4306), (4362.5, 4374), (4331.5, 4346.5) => 1.12 A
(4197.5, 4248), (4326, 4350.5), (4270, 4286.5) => 4.59 A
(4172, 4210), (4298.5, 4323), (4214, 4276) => -4.17 A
